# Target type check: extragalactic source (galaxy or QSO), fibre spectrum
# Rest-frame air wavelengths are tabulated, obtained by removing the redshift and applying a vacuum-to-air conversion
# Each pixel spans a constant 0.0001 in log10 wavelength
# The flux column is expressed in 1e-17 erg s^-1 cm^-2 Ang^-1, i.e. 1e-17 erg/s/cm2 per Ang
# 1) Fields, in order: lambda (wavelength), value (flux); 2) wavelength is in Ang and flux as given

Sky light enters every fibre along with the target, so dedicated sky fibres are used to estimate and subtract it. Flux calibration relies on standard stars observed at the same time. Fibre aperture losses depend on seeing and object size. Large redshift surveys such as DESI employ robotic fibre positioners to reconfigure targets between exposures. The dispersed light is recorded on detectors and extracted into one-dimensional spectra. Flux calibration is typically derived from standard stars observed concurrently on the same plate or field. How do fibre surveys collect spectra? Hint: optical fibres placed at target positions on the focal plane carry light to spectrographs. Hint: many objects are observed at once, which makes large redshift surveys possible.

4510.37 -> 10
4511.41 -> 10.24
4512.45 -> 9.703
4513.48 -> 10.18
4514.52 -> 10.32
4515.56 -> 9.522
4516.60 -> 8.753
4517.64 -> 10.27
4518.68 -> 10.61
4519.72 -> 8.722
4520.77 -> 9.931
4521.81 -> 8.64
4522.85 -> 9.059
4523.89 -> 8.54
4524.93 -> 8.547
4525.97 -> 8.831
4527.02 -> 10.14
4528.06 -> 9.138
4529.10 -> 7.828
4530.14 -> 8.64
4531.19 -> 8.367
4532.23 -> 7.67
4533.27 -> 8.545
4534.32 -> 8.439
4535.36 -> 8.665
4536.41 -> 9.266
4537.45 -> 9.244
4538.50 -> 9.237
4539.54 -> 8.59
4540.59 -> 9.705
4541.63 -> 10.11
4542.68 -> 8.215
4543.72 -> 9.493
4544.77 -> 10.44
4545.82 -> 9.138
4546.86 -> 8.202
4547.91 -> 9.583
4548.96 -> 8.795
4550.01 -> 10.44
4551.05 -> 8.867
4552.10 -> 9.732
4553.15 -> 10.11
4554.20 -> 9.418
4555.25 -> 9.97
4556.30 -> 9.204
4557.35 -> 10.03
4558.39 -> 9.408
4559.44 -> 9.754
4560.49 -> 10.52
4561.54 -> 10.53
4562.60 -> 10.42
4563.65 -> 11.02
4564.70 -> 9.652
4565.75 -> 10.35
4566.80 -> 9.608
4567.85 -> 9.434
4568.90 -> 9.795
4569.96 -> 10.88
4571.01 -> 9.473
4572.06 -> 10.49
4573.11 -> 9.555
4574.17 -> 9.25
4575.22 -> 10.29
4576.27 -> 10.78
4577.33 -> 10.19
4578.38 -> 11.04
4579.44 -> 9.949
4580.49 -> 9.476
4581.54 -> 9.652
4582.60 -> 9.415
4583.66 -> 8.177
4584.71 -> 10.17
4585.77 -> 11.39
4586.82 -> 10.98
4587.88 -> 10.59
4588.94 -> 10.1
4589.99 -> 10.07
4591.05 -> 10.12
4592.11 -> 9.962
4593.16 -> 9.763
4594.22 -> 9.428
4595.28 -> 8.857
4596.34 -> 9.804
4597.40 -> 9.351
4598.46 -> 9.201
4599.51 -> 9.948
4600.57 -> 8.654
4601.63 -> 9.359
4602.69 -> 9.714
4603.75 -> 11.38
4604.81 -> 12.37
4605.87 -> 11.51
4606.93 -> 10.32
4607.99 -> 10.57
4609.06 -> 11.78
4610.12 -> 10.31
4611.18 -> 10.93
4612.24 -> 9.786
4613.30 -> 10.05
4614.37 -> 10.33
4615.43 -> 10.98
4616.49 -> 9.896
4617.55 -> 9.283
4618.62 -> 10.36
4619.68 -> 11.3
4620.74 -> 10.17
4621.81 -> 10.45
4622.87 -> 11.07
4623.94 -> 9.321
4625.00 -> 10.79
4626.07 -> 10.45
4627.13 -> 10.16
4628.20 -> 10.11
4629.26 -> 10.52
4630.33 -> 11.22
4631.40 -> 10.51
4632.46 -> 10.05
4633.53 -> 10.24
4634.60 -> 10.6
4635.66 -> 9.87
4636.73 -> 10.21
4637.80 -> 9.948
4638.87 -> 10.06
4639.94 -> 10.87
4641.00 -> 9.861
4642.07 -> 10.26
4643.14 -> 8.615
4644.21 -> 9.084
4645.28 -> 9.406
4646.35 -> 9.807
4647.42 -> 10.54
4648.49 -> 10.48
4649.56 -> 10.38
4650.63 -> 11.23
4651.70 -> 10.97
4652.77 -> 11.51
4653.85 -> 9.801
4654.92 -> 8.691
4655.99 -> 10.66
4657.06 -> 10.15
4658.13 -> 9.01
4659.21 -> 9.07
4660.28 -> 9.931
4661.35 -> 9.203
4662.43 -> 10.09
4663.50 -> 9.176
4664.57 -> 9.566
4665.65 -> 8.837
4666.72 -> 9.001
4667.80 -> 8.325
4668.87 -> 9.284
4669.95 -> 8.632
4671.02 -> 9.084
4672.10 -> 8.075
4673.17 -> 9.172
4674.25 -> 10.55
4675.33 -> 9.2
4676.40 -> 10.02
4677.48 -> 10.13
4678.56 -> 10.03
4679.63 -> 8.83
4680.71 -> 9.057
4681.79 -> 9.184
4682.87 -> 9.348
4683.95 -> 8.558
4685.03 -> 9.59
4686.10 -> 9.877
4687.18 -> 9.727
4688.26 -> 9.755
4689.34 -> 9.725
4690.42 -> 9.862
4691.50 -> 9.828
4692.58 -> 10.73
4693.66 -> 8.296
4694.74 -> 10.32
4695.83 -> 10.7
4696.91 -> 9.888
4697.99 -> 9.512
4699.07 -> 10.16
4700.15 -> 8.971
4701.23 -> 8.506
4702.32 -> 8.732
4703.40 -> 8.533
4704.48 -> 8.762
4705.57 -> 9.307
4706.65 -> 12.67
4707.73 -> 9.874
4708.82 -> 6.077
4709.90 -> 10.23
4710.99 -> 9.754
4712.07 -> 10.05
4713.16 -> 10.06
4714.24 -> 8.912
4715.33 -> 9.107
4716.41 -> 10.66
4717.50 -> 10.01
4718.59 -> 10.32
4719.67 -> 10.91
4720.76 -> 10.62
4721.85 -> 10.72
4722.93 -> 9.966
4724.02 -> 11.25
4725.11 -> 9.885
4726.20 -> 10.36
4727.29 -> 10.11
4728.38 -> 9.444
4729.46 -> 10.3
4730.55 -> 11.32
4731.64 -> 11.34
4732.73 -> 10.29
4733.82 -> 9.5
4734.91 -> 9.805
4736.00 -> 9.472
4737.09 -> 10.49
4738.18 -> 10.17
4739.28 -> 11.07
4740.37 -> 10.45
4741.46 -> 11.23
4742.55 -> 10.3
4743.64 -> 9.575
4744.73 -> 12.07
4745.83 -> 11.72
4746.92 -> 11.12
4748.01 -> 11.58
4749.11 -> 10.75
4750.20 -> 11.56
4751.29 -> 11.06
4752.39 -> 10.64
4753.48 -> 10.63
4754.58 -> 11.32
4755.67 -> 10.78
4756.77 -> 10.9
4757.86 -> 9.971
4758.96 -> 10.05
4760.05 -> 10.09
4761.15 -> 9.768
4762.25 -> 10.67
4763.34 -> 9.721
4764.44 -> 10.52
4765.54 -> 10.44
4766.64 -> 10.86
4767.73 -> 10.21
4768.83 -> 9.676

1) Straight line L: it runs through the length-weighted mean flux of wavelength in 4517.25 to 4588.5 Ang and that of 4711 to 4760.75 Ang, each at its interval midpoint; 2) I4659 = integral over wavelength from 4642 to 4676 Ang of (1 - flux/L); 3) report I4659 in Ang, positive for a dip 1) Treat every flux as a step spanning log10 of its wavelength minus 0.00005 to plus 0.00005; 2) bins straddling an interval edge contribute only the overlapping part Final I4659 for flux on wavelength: 1.6 Ang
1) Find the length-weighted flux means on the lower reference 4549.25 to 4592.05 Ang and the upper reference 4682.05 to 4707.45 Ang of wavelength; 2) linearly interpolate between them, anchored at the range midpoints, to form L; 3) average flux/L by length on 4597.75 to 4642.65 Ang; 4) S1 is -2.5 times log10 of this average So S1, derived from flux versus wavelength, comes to -0.05 mag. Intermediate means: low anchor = 10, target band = 10.3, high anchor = 9.62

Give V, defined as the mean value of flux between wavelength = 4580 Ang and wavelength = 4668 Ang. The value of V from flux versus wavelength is 10.1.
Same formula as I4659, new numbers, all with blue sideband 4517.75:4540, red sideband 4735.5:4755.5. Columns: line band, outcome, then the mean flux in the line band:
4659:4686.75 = 2.4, 9.31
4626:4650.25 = -0.6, 10.1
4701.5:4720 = 1.6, 9.61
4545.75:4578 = -2.2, 9.85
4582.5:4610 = -1.8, 10.1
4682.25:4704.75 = 1.9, 9.5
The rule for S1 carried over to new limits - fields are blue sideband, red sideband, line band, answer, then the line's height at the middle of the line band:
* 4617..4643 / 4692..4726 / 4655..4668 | 0.075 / 10.1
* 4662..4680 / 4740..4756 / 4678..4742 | 0.031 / 10.2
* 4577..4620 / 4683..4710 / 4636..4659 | -0.024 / 9.83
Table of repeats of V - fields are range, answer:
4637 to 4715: 9.61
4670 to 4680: 9.43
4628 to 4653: 10.3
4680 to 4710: 9.48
